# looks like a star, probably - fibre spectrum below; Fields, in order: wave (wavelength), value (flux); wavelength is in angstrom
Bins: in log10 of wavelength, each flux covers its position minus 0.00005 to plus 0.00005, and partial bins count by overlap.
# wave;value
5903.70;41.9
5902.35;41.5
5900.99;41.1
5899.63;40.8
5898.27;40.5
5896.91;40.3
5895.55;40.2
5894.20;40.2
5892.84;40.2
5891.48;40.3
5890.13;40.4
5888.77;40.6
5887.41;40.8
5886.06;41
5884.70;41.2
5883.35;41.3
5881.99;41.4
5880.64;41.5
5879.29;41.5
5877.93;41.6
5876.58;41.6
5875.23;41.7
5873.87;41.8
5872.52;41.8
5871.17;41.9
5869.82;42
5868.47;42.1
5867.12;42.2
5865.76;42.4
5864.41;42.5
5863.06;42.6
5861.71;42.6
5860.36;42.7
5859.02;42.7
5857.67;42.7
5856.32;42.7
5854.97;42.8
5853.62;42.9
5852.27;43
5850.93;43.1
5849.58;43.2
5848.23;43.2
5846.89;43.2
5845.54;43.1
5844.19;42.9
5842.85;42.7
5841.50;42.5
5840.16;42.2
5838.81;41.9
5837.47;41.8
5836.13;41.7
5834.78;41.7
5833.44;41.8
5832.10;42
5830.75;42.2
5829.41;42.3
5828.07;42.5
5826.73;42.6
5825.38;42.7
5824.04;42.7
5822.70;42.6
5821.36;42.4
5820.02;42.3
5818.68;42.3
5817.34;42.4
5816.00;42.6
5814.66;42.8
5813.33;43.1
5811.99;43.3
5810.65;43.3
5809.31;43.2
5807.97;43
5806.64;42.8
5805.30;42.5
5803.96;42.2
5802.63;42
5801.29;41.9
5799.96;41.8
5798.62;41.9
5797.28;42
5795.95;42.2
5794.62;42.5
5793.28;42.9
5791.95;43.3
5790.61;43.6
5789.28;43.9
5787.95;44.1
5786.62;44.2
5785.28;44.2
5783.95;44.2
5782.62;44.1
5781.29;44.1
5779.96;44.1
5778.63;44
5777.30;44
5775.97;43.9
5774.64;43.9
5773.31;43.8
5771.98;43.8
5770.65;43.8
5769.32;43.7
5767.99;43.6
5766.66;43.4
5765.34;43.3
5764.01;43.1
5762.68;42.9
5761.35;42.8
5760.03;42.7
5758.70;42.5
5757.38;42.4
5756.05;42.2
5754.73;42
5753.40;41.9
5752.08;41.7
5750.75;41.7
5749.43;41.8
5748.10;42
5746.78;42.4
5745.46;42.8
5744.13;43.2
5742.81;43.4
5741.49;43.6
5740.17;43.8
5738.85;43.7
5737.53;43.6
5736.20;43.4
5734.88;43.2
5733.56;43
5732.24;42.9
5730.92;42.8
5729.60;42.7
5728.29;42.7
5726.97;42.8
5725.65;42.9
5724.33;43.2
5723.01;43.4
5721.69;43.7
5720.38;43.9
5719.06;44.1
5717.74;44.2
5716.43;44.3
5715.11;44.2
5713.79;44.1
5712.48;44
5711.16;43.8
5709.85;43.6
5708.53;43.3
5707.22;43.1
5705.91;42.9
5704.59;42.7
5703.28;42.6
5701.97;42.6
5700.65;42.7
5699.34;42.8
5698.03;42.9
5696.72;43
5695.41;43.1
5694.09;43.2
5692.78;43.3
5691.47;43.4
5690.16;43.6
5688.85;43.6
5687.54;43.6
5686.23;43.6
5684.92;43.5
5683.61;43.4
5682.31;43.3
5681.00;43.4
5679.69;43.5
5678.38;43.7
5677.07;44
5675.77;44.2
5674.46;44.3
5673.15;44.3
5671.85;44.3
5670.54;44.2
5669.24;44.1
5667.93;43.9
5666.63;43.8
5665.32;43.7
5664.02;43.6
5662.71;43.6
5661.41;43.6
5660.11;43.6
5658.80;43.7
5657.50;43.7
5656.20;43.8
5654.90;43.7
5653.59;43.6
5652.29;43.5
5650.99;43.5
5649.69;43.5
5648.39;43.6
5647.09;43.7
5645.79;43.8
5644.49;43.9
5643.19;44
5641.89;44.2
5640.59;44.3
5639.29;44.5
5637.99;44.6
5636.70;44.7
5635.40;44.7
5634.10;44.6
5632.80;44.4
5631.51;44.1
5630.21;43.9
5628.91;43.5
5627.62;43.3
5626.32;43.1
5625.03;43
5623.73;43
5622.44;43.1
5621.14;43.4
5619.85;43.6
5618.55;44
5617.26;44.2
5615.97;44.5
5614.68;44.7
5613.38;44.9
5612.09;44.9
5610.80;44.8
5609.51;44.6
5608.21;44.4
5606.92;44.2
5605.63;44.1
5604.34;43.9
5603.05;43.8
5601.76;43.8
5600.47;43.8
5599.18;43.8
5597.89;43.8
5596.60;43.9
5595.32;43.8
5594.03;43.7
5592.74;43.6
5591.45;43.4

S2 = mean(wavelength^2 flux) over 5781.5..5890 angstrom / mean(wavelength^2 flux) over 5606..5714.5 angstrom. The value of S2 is 1.0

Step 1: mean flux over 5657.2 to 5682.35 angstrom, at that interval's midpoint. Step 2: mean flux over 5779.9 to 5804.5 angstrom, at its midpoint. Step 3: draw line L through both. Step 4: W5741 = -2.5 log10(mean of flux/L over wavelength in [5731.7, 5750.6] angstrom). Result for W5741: 0.01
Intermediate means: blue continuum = 43.8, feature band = 43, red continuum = 43.1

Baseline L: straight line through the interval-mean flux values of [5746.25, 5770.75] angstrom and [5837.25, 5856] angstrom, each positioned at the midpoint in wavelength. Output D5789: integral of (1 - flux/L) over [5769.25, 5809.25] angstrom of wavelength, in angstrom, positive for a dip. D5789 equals -0.6 angstrom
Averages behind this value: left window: 42.6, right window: 42.8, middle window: 43.3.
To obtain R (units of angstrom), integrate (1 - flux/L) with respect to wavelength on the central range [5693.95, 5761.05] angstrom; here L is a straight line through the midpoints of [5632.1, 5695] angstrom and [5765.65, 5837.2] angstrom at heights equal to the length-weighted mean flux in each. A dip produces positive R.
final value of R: 0.61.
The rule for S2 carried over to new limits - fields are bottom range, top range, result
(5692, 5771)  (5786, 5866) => 1.02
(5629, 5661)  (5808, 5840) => 1.03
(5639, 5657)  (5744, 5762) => 1.00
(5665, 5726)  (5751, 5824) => 1.02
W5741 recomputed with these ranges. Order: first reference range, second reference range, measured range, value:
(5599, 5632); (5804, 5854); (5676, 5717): 0.001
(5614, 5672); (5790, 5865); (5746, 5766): 0.018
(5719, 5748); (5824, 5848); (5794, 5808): 0.010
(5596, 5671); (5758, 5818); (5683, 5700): 0.009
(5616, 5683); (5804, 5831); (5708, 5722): -0.014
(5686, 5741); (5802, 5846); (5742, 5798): -0.006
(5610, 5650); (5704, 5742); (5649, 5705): 0.005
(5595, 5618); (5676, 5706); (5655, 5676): -0.009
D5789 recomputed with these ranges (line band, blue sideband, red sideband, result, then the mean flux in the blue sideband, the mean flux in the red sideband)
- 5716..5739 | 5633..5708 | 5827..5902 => -0.11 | 43.7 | 41.9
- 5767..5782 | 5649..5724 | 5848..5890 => -0.36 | 43.6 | 42.1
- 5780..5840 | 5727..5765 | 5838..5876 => -0.14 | 42.8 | 42.5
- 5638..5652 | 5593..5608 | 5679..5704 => -0.12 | 43.9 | 43.2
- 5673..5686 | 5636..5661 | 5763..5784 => 0.04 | 43.9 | 43.8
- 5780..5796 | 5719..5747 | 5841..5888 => -0.32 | 43.2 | 42.3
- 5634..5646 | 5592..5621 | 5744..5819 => -0.12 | 44.1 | 43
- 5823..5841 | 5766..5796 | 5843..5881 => 0.31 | 43.7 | 42.4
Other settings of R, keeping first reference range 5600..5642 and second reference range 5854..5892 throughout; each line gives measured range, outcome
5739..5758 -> 0.2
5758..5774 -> -0.2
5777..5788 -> -0.4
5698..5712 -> 0.1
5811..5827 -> -0.1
